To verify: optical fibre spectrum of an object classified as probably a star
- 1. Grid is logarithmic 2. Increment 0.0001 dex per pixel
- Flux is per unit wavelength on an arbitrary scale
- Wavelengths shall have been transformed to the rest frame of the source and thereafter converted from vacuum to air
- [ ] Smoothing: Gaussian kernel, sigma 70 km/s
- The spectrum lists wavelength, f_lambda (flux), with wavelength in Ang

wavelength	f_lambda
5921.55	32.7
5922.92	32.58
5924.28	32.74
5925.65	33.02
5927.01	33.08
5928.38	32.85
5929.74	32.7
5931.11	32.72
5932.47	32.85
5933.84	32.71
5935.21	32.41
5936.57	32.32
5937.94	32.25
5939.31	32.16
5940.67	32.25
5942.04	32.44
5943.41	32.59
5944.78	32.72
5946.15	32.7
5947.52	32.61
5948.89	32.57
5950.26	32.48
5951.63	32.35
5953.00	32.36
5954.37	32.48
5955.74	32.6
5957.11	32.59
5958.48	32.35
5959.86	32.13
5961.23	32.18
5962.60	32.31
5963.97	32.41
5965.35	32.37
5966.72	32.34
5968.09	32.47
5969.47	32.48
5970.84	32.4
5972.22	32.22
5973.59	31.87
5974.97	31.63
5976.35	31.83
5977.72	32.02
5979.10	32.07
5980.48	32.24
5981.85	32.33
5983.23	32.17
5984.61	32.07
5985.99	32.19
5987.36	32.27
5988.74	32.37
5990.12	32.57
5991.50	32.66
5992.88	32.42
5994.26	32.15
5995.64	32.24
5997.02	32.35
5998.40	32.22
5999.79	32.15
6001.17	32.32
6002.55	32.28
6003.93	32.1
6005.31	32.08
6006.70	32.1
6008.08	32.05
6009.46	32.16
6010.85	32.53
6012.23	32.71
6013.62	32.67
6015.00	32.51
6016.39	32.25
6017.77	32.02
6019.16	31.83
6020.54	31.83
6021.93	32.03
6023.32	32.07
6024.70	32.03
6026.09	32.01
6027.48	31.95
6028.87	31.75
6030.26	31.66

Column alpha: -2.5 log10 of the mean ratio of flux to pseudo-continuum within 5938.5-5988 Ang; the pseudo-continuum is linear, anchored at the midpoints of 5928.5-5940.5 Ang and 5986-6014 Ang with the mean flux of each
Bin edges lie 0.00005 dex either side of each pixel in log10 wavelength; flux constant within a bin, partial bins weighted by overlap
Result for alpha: 0.00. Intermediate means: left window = 32.5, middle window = 32.3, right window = 32.3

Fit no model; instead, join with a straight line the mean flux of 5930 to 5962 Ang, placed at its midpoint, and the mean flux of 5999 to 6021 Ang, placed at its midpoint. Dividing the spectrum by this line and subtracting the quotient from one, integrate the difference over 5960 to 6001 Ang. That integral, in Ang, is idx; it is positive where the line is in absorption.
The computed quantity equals 0.1 Ang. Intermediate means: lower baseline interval 32.5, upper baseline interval 32.2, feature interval 32.2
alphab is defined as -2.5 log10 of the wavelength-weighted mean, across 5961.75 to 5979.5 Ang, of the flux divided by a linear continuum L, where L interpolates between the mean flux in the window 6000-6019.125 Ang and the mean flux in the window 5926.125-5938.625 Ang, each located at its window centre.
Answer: 0.01 mag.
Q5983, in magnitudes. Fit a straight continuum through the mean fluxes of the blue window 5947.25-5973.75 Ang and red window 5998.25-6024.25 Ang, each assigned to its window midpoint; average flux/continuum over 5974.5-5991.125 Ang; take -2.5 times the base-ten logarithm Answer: 0.00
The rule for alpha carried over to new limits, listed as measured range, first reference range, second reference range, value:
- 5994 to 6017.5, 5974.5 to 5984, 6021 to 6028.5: -0.01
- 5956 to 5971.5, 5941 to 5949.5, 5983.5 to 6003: 0.00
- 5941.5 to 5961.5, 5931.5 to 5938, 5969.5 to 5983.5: 0.00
